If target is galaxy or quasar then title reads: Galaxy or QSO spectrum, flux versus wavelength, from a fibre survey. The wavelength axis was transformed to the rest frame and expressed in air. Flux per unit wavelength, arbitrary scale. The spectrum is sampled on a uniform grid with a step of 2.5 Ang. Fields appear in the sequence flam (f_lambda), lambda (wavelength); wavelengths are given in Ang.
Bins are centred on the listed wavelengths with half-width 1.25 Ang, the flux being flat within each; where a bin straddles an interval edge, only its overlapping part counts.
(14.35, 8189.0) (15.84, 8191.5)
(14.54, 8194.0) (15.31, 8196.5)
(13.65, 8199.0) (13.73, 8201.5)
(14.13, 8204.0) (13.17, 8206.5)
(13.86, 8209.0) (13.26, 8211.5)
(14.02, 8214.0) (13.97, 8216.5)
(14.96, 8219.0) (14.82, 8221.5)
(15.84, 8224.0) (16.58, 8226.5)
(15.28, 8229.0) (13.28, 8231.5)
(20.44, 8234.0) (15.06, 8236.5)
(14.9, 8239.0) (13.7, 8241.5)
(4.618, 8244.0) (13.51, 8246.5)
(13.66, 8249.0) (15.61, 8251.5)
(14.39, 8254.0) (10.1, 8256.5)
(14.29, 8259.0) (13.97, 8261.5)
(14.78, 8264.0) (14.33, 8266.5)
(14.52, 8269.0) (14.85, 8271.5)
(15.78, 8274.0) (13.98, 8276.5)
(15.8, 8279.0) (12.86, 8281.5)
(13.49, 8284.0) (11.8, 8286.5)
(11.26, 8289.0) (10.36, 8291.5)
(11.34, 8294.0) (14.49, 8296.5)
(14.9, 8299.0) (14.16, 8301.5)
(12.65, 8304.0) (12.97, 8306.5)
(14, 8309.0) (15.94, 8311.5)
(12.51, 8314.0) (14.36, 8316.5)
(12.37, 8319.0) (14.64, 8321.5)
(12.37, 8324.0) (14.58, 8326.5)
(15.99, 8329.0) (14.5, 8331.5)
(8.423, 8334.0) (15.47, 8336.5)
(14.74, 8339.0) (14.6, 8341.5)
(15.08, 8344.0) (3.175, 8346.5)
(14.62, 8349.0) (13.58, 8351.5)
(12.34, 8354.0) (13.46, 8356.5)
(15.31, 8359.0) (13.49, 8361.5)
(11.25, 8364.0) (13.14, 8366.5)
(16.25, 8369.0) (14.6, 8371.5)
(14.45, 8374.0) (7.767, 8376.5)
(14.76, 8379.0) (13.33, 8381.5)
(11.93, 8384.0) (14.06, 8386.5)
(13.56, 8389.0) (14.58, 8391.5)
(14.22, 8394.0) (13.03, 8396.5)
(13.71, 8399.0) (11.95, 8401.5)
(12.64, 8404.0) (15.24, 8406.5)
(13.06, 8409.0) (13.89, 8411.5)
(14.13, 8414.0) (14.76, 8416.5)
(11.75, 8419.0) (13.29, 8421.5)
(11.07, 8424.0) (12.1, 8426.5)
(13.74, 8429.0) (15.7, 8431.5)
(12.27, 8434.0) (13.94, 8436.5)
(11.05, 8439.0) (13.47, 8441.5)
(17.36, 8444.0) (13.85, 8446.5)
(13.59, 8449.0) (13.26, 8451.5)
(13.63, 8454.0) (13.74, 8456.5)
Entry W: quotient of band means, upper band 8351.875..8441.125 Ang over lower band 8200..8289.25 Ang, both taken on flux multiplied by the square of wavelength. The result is 1.0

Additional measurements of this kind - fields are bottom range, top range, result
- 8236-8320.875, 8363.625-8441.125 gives 1.02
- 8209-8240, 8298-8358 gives 0.91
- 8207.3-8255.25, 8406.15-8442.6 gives 0.97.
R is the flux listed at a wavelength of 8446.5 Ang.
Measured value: 13.85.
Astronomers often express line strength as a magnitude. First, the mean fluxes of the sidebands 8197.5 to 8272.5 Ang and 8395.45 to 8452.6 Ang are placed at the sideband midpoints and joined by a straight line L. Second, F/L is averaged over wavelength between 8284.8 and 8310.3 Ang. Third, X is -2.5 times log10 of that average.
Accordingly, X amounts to 0.09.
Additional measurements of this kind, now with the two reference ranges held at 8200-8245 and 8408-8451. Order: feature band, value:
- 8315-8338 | 0.018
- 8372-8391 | 0.055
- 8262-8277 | -0.048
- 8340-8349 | 0.191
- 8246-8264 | 0.031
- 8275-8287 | 0.023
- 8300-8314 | 0.008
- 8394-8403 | 0.042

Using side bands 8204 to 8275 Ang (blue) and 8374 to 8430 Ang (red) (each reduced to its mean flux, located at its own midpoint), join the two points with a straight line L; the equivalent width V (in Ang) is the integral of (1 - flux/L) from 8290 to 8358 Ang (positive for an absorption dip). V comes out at 2.0 Ang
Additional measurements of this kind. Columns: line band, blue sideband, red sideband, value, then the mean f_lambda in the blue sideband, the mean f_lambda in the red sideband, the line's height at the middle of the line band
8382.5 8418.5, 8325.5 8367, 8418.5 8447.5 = -0.86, 13.2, 13.3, 13.3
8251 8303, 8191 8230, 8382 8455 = 2.05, 14.5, 13.5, 14.2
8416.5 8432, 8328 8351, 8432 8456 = 0.66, 12.9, 13.7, 13.5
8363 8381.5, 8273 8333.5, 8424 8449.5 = 0.49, 13.6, 13.6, 13.6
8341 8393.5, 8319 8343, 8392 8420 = 2.27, 13.9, 13.5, 13.7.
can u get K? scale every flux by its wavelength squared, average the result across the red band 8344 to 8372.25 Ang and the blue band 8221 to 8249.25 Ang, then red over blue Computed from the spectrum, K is 0.93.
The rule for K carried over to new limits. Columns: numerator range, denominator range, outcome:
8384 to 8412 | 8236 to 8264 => 1.07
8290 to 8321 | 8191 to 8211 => 0.97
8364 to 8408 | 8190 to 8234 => 0.95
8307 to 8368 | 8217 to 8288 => 0.96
